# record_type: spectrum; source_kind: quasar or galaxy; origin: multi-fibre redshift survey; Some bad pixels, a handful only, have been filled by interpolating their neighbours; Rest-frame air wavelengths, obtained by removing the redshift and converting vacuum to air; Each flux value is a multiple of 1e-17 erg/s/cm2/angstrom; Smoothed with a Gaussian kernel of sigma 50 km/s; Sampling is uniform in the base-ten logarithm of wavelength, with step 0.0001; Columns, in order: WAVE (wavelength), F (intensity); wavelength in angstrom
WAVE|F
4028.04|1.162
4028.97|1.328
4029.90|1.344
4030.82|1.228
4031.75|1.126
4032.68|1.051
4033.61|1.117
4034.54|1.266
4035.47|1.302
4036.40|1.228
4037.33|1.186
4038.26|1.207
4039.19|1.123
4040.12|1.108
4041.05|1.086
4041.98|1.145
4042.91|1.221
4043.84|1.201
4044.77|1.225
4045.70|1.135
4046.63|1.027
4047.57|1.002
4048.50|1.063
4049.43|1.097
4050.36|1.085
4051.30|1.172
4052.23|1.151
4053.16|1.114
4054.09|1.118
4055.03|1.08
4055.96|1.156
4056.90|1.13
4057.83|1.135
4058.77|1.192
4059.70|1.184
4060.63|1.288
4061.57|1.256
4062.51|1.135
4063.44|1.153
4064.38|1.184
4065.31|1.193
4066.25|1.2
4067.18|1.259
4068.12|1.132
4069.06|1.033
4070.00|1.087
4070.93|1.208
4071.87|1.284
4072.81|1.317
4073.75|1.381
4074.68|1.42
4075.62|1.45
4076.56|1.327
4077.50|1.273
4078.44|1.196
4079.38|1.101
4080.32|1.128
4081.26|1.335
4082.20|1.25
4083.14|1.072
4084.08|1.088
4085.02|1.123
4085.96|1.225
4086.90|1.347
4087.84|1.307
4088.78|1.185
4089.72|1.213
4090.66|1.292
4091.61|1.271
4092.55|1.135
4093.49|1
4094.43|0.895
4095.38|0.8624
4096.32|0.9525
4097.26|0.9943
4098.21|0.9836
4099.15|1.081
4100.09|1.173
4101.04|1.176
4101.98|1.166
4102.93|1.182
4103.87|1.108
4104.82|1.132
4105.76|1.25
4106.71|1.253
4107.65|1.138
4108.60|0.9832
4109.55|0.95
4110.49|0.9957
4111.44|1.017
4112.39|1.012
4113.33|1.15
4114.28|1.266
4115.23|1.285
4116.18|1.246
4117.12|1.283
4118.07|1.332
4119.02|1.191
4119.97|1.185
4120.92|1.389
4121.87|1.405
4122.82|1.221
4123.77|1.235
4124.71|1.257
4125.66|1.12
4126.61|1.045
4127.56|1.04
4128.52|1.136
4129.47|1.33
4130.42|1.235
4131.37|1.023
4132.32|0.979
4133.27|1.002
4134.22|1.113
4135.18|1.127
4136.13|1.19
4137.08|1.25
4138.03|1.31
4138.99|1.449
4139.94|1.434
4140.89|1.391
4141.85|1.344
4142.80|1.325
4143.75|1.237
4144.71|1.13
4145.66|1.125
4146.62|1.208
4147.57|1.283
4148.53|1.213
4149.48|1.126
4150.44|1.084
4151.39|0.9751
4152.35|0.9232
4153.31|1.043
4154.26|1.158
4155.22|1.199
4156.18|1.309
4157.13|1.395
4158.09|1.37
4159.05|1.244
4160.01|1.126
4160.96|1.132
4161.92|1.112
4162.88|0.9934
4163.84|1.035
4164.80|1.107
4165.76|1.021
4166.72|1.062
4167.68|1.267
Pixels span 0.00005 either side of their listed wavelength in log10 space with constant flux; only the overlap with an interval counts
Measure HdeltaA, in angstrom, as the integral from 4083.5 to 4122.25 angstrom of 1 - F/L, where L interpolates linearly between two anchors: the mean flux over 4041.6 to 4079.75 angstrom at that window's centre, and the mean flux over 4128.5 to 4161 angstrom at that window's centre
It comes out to 1.3 angstrom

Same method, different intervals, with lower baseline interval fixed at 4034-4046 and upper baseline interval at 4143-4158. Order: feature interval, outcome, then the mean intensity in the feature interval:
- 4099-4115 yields 0.7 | 1.12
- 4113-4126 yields -0.9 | 1.26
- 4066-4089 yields -0.9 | 1.23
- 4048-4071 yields 0.6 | 1.15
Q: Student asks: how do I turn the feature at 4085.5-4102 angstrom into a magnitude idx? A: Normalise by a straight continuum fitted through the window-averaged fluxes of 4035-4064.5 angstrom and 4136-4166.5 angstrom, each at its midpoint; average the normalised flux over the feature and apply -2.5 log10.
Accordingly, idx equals 0.04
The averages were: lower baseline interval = 1.15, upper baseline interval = 1.19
